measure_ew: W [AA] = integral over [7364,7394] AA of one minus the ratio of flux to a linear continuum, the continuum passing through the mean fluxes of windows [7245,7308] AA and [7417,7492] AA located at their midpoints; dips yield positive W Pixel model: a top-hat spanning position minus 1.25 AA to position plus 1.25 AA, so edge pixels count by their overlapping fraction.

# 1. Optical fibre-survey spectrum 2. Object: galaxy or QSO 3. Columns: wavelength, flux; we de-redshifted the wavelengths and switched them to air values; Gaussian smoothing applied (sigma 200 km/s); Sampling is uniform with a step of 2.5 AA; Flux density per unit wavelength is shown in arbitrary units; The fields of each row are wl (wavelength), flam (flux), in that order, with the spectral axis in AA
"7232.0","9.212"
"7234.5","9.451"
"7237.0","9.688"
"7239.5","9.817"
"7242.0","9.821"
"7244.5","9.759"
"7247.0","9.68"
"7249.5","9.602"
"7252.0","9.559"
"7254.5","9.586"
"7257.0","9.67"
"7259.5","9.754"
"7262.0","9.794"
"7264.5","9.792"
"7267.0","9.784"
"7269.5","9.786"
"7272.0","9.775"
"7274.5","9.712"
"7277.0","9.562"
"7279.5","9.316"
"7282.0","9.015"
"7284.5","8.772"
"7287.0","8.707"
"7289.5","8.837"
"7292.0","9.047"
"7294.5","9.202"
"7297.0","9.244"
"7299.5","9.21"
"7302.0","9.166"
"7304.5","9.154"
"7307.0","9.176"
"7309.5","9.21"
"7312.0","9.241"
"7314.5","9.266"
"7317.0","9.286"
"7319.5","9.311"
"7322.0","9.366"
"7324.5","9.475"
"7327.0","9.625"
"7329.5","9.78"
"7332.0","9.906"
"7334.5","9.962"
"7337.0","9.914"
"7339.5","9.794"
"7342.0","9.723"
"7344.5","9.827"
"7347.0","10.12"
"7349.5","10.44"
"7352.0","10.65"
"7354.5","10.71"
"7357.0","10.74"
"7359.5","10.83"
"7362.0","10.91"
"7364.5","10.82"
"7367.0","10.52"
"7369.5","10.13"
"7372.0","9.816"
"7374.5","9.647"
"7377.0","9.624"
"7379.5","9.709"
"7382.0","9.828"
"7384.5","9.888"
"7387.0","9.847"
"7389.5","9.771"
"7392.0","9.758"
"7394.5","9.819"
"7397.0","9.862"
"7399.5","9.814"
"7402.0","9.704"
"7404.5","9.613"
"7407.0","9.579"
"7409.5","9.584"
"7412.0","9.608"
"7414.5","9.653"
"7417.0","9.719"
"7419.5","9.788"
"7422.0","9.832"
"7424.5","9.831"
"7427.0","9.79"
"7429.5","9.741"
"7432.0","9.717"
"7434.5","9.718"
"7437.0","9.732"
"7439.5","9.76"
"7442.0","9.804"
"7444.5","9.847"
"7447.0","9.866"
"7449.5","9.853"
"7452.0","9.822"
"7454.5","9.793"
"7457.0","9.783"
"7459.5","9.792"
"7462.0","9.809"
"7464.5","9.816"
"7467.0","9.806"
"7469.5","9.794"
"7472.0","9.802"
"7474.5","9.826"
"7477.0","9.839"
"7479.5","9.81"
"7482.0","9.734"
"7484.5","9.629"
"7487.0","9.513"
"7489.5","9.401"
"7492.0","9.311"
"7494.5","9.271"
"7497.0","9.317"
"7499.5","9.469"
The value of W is -1.0 AA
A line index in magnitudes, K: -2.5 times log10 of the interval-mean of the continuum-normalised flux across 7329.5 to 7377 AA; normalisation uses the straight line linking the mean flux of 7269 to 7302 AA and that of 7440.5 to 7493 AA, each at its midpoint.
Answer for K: -0.088 mag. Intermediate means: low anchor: 9.23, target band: 10.2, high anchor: 9.75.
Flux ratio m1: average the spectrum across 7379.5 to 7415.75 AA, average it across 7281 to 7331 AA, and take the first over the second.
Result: 1.06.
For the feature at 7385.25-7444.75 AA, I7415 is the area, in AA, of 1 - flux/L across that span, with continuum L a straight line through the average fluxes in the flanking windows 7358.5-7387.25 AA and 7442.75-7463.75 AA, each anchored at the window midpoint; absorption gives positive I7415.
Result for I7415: 1.3 AA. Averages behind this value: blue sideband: 10.1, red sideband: 9.82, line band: 9.74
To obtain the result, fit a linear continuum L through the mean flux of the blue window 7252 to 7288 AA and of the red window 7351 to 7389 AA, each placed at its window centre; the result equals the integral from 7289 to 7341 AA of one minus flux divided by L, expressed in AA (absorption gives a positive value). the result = 2.3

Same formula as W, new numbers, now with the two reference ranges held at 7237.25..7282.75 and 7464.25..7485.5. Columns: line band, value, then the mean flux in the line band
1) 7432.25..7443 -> 0.02 AA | 9.75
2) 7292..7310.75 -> 0.97 AA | 9.18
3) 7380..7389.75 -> -0.10 AA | 9.83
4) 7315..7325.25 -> 0.37 AA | 9.35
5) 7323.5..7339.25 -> -0.13 AA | 9.78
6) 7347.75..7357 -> -0.84 AA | 10.6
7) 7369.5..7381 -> -0.02 AA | 9.75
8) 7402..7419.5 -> 0.19 AA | 9.64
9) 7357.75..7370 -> -1.20 AA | 10.7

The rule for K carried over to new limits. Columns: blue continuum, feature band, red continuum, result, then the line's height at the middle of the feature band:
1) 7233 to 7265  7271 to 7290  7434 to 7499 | 0.054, 9.69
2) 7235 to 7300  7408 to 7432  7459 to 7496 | -0.012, 9.62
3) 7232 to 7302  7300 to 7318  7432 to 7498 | 0.036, 9.52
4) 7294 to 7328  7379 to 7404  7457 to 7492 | -0.034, 9.5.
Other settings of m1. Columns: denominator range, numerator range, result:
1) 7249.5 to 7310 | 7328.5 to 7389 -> 1.08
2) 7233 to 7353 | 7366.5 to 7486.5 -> 1.02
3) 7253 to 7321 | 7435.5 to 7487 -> 1.05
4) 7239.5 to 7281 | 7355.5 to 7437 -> 1.02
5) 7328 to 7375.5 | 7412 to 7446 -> 0.95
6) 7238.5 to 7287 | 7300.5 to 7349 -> 1.00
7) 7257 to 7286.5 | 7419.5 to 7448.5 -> 1.03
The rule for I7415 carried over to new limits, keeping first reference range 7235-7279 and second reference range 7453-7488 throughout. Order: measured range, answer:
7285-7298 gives 1.0 AA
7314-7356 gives -0.5 AA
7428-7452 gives -0.1 AA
